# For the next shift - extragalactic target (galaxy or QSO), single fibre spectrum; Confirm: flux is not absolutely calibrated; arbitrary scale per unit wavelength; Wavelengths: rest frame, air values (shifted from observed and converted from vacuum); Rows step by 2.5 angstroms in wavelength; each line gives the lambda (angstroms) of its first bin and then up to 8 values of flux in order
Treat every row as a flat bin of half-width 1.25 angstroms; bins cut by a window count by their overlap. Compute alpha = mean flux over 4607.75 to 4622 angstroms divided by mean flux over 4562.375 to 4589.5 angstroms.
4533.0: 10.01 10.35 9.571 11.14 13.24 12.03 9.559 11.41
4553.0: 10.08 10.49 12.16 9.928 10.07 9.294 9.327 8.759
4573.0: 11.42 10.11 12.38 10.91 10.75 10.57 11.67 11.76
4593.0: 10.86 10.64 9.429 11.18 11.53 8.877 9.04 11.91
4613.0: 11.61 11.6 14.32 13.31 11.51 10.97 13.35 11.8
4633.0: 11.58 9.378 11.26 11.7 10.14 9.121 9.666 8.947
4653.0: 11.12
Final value 1.2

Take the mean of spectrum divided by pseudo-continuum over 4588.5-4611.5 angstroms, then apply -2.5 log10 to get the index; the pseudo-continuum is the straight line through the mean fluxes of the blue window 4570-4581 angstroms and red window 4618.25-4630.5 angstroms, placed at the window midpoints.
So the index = 0.099 mag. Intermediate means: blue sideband 10.8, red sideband 12.4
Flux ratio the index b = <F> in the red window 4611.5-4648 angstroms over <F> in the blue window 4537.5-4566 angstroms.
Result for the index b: 1.06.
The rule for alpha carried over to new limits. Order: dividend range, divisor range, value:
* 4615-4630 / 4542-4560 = 1.12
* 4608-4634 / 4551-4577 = 1.18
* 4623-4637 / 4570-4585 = 1.06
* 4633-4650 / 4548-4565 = 0.97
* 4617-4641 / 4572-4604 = 1.08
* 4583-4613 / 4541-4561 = 0.96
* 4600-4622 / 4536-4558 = 1.05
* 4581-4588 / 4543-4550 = 0.96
